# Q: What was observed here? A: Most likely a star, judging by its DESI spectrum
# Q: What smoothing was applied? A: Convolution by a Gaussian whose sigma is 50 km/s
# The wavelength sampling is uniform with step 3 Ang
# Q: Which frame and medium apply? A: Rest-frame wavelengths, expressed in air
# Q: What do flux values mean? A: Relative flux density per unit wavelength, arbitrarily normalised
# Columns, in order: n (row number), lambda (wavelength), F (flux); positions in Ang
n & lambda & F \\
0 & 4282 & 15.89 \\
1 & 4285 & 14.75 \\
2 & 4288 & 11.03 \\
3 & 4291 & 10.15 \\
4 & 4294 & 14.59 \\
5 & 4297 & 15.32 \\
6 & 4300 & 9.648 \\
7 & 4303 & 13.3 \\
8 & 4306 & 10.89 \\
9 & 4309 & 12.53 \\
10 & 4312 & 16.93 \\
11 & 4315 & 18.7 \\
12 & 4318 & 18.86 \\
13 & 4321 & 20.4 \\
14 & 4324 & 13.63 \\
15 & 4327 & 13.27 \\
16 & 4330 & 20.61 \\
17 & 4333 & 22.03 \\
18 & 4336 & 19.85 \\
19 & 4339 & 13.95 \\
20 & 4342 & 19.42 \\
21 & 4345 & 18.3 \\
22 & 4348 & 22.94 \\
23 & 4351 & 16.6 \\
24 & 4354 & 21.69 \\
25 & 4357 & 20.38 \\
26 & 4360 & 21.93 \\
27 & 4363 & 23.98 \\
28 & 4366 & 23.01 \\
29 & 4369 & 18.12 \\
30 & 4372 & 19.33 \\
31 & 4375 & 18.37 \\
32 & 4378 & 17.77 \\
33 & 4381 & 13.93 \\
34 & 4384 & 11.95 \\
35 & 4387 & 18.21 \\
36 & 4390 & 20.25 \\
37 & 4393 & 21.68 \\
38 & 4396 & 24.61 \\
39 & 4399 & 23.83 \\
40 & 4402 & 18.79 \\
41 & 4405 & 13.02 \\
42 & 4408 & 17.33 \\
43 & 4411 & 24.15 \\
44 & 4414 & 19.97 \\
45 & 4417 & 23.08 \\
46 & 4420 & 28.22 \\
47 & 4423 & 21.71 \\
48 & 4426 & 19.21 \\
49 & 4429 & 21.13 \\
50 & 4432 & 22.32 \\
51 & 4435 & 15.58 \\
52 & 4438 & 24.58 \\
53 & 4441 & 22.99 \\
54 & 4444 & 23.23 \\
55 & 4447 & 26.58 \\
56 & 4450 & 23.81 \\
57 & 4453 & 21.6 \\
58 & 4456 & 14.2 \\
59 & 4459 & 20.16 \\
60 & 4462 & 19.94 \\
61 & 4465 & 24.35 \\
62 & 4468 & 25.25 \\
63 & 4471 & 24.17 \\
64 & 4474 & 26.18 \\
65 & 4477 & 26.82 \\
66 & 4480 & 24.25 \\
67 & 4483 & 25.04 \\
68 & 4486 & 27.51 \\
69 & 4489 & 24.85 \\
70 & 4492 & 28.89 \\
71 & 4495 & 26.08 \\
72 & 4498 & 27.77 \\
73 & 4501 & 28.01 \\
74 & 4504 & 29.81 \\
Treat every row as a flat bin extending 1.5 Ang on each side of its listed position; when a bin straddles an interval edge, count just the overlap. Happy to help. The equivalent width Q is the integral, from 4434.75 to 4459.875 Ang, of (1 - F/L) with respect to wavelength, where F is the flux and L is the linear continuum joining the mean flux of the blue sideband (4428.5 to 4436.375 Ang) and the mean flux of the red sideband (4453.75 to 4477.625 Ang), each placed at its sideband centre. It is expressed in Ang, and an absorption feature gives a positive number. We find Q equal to -1.1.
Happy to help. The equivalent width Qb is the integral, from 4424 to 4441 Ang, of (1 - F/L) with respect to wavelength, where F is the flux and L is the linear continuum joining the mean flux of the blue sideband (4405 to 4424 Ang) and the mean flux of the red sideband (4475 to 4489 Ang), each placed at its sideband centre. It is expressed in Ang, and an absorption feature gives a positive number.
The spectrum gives 1.48 Ang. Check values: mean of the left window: 21.7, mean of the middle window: 20.8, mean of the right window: 25.8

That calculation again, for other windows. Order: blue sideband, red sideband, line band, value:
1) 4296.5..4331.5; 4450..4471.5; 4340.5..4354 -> -2.3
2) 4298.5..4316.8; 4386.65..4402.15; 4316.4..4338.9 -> -3.7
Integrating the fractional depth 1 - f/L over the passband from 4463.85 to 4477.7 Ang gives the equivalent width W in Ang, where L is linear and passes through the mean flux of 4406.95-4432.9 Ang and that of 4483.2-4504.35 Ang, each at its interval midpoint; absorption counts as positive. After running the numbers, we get 0.2 Ang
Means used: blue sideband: 22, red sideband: 27.3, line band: 25.3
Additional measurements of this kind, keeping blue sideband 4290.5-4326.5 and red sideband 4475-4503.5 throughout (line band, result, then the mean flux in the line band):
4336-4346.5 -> -0.5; 17.6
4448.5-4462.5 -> 2.6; 19.9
